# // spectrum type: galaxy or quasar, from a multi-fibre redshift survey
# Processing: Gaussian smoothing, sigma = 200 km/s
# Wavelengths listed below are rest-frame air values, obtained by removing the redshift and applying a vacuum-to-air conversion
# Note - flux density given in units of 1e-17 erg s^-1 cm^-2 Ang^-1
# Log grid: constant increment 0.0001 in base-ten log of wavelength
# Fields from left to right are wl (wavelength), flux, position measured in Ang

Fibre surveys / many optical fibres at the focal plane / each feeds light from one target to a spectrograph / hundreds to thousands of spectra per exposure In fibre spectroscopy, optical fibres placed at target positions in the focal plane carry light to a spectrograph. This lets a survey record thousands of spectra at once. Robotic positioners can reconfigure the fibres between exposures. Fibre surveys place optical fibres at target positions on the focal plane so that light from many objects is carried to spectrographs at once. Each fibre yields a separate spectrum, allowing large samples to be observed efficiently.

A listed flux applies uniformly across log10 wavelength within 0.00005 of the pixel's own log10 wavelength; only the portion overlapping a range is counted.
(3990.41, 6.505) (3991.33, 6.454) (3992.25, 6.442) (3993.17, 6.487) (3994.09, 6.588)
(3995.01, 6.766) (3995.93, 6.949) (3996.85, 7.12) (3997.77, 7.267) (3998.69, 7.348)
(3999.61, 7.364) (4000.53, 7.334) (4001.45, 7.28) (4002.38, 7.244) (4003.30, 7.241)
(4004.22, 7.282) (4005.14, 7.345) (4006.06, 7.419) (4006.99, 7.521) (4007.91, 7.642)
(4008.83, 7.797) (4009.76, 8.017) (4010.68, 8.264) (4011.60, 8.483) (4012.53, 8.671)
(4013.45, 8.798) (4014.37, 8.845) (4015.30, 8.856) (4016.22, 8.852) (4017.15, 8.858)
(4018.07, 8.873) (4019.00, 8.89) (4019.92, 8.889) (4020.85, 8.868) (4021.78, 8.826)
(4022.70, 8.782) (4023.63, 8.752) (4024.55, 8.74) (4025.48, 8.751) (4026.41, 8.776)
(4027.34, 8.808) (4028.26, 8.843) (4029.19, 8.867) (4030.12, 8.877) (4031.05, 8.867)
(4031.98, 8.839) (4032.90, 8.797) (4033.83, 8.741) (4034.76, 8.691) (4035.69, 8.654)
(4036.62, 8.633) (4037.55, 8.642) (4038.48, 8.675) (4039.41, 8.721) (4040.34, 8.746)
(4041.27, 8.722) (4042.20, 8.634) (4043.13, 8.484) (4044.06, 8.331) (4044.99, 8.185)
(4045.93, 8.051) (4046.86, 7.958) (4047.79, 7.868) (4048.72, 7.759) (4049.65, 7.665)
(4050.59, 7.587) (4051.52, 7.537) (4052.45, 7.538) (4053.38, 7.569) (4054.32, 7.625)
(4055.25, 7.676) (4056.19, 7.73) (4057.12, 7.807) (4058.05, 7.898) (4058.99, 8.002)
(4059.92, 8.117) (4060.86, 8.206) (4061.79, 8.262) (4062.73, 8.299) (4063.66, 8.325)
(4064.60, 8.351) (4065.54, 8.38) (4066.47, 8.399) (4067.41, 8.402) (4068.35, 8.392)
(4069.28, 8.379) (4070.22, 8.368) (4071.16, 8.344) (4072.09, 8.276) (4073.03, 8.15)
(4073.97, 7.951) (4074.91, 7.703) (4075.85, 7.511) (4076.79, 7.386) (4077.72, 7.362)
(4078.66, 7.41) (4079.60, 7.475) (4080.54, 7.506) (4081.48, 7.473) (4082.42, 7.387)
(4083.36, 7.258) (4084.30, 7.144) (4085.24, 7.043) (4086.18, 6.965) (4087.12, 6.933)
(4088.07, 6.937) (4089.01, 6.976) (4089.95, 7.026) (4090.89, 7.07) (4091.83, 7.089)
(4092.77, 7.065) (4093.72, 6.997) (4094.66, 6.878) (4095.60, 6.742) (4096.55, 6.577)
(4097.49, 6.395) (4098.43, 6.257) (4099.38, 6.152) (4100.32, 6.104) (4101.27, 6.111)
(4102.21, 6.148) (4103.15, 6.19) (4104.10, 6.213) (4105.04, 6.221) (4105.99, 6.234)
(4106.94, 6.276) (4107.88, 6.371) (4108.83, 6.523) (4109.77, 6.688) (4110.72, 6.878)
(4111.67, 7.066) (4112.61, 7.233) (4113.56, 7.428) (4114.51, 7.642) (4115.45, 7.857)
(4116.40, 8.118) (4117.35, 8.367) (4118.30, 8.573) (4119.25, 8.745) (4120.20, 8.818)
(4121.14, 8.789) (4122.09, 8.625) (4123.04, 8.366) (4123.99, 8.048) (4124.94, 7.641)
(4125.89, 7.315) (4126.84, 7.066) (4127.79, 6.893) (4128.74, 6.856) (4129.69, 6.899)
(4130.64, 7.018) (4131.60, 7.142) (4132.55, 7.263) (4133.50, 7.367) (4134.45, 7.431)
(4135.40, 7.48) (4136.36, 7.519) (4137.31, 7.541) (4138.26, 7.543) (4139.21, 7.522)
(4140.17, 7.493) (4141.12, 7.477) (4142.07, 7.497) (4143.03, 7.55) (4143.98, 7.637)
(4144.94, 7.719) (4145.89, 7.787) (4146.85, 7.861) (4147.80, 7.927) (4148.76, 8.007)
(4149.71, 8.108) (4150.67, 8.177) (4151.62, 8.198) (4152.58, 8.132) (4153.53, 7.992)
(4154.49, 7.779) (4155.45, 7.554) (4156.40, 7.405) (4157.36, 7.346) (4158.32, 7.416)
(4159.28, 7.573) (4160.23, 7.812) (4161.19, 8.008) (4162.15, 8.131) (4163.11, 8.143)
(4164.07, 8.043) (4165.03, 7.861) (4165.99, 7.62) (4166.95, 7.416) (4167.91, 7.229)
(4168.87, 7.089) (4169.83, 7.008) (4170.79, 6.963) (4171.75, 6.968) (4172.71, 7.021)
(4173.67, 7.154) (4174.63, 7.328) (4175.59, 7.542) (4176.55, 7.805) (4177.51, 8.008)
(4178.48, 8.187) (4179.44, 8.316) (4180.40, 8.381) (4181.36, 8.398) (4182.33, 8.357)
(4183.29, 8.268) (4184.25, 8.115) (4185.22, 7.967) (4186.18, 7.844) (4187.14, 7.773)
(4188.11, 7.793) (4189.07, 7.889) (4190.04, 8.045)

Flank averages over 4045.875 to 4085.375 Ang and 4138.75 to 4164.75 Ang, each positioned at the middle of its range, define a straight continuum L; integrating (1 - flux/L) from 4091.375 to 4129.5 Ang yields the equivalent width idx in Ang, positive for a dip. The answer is 3.3 Ang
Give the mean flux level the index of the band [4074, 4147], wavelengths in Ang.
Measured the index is 7.25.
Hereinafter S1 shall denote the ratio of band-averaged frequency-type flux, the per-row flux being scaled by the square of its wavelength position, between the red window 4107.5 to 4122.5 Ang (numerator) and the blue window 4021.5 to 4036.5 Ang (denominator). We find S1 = 0.9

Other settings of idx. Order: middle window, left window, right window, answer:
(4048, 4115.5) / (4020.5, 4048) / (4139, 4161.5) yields 7.68 Ang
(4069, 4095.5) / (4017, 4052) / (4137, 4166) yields 2.65 Ang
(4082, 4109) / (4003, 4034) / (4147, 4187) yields 4.85 Ang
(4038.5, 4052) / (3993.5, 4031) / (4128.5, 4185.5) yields -0.27 Ang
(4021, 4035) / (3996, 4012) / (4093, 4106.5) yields -3.05 Ang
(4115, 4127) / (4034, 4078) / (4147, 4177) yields -0.58 Ang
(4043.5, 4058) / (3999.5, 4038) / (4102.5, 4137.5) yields 0.49 Ang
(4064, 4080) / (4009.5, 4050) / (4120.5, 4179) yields 0.48 Ang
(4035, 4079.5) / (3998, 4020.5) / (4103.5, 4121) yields -2.27 Ang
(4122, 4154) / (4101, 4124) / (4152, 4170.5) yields -0.44 Ang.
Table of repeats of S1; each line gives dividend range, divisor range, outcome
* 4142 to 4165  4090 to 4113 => 1.22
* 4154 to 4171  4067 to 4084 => 1.01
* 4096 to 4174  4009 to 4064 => 0.92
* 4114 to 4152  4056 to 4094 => 1.03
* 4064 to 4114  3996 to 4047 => 0.89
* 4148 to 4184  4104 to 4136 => 1.07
